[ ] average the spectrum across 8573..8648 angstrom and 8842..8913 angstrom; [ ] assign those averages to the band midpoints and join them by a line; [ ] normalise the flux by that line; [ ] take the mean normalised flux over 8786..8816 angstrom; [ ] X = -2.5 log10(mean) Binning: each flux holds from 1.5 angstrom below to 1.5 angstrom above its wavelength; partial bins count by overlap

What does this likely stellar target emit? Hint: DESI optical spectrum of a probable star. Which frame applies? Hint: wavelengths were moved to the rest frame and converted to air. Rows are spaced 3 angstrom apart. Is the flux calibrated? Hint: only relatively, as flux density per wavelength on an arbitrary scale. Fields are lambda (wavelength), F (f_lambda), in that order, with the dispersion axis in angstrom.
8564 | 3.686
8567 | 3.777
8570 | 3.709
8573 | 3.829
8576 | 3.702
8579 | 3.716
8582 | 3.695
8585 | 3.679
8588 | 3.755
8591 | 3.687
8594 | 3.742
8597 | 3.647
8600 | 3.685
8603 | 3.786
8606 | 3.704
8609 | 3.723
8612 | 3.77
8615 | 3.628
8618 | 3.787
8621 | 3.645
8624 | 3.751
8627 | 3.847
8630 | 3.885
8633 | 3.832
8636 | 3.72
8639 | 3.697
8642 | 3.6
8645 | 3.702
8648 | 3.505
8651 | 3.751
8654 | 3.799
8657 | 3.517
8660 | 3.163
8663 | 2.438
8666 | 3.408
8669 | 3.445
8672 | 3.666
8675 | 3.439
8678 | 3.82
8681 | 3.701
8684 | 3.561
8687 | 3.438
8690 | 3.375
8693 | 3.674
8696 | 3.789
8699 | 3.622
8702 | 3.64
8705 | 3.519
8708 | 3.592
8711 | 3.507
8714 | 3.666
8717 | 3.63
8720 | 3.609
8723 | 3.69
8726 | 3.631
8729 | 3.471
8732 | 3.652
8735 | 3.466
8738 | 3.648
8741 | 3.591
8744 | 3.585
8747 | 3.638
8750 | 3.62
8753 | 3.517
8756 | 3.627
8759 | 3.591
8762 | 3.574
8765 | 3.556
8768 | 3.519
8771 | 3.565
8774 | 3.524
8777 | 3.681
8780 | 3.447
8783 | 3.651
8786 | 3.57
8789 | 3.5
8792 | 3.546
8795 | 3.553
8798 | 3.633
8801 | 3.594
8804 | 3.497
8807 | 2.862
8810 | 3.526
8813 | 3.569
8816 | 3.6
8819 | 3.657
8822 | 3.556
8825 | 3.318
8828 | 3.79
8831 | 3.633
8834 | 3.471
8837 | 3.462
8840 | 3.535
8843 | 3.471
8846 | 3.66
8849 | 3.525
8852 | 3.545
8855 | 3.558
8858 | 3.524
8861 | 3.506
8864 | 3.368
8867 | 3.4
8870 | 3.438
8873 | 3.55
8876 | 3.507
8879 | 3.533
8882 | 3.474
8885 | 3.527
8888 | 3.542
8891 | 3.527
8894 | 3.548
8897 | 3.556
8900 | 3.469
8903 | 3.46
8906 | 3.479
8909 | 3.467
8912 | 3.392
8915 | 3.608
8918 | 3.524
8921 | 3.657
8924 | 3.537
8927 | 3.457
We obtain 0.02 mag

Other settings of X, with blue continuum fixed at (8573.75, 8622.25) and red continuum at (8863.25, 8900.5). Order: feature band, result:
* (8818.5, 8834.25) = -0.010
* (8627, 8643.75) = -0.021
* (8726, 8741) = 0.012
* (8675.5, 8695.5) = 0.015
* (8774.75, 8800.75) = -0.001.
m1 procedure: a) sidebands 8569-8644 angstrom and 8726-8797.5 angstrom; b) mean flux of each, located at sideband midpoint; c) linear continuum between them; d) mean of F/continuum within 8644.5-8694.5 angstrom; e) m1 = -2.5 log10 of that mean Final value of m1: 0.05 mag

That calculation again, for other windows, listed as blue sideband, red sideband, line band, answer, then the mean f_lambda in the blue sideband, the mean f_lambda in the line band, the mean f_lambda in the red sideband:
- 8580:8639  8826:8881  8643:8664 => 0.08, 3.73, 3.44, 3.52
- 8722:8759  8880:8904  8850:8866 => 0.01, 3.59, 3.5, 3.51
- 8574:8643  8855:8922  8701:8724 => 0.01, 3.73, 3.6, 3.5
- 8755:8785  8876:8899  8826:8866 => 0.00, 3.57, 3.54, 3.53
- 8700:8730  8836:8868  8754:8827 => 0.01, 3.6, 3.53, 3.51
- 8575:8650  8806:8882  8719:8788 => 0.00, 3.72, 3.58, 3.51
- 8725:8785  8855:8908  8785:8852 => 0.00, 3.58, 3.52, 3.5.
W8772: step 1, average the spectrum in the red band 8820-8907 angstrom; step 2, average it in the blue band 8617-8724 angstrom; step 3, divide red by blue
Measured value 0.98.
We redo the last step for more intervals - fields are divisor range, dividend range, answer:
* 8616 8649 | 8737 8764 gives 0.97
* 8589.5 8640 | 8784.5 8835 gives 0.94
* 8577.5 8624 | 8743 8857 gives 0.96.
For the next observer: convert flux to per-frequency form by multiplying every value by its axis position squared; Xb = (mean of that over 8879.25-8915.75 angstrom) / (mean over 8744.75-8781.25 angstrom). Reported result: 1.0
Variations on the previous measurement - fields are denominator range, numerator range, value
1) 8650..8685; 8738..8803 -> 1.06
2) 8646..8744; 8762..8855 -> 1.02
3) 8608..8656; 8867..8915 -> 1.00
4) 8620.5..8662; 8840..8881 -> 1.01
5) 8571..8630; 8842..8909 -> 1.00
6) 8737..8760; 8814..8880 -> 1.00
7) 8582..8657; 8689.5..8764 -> 0.99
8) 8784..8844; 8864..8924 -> 1.01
